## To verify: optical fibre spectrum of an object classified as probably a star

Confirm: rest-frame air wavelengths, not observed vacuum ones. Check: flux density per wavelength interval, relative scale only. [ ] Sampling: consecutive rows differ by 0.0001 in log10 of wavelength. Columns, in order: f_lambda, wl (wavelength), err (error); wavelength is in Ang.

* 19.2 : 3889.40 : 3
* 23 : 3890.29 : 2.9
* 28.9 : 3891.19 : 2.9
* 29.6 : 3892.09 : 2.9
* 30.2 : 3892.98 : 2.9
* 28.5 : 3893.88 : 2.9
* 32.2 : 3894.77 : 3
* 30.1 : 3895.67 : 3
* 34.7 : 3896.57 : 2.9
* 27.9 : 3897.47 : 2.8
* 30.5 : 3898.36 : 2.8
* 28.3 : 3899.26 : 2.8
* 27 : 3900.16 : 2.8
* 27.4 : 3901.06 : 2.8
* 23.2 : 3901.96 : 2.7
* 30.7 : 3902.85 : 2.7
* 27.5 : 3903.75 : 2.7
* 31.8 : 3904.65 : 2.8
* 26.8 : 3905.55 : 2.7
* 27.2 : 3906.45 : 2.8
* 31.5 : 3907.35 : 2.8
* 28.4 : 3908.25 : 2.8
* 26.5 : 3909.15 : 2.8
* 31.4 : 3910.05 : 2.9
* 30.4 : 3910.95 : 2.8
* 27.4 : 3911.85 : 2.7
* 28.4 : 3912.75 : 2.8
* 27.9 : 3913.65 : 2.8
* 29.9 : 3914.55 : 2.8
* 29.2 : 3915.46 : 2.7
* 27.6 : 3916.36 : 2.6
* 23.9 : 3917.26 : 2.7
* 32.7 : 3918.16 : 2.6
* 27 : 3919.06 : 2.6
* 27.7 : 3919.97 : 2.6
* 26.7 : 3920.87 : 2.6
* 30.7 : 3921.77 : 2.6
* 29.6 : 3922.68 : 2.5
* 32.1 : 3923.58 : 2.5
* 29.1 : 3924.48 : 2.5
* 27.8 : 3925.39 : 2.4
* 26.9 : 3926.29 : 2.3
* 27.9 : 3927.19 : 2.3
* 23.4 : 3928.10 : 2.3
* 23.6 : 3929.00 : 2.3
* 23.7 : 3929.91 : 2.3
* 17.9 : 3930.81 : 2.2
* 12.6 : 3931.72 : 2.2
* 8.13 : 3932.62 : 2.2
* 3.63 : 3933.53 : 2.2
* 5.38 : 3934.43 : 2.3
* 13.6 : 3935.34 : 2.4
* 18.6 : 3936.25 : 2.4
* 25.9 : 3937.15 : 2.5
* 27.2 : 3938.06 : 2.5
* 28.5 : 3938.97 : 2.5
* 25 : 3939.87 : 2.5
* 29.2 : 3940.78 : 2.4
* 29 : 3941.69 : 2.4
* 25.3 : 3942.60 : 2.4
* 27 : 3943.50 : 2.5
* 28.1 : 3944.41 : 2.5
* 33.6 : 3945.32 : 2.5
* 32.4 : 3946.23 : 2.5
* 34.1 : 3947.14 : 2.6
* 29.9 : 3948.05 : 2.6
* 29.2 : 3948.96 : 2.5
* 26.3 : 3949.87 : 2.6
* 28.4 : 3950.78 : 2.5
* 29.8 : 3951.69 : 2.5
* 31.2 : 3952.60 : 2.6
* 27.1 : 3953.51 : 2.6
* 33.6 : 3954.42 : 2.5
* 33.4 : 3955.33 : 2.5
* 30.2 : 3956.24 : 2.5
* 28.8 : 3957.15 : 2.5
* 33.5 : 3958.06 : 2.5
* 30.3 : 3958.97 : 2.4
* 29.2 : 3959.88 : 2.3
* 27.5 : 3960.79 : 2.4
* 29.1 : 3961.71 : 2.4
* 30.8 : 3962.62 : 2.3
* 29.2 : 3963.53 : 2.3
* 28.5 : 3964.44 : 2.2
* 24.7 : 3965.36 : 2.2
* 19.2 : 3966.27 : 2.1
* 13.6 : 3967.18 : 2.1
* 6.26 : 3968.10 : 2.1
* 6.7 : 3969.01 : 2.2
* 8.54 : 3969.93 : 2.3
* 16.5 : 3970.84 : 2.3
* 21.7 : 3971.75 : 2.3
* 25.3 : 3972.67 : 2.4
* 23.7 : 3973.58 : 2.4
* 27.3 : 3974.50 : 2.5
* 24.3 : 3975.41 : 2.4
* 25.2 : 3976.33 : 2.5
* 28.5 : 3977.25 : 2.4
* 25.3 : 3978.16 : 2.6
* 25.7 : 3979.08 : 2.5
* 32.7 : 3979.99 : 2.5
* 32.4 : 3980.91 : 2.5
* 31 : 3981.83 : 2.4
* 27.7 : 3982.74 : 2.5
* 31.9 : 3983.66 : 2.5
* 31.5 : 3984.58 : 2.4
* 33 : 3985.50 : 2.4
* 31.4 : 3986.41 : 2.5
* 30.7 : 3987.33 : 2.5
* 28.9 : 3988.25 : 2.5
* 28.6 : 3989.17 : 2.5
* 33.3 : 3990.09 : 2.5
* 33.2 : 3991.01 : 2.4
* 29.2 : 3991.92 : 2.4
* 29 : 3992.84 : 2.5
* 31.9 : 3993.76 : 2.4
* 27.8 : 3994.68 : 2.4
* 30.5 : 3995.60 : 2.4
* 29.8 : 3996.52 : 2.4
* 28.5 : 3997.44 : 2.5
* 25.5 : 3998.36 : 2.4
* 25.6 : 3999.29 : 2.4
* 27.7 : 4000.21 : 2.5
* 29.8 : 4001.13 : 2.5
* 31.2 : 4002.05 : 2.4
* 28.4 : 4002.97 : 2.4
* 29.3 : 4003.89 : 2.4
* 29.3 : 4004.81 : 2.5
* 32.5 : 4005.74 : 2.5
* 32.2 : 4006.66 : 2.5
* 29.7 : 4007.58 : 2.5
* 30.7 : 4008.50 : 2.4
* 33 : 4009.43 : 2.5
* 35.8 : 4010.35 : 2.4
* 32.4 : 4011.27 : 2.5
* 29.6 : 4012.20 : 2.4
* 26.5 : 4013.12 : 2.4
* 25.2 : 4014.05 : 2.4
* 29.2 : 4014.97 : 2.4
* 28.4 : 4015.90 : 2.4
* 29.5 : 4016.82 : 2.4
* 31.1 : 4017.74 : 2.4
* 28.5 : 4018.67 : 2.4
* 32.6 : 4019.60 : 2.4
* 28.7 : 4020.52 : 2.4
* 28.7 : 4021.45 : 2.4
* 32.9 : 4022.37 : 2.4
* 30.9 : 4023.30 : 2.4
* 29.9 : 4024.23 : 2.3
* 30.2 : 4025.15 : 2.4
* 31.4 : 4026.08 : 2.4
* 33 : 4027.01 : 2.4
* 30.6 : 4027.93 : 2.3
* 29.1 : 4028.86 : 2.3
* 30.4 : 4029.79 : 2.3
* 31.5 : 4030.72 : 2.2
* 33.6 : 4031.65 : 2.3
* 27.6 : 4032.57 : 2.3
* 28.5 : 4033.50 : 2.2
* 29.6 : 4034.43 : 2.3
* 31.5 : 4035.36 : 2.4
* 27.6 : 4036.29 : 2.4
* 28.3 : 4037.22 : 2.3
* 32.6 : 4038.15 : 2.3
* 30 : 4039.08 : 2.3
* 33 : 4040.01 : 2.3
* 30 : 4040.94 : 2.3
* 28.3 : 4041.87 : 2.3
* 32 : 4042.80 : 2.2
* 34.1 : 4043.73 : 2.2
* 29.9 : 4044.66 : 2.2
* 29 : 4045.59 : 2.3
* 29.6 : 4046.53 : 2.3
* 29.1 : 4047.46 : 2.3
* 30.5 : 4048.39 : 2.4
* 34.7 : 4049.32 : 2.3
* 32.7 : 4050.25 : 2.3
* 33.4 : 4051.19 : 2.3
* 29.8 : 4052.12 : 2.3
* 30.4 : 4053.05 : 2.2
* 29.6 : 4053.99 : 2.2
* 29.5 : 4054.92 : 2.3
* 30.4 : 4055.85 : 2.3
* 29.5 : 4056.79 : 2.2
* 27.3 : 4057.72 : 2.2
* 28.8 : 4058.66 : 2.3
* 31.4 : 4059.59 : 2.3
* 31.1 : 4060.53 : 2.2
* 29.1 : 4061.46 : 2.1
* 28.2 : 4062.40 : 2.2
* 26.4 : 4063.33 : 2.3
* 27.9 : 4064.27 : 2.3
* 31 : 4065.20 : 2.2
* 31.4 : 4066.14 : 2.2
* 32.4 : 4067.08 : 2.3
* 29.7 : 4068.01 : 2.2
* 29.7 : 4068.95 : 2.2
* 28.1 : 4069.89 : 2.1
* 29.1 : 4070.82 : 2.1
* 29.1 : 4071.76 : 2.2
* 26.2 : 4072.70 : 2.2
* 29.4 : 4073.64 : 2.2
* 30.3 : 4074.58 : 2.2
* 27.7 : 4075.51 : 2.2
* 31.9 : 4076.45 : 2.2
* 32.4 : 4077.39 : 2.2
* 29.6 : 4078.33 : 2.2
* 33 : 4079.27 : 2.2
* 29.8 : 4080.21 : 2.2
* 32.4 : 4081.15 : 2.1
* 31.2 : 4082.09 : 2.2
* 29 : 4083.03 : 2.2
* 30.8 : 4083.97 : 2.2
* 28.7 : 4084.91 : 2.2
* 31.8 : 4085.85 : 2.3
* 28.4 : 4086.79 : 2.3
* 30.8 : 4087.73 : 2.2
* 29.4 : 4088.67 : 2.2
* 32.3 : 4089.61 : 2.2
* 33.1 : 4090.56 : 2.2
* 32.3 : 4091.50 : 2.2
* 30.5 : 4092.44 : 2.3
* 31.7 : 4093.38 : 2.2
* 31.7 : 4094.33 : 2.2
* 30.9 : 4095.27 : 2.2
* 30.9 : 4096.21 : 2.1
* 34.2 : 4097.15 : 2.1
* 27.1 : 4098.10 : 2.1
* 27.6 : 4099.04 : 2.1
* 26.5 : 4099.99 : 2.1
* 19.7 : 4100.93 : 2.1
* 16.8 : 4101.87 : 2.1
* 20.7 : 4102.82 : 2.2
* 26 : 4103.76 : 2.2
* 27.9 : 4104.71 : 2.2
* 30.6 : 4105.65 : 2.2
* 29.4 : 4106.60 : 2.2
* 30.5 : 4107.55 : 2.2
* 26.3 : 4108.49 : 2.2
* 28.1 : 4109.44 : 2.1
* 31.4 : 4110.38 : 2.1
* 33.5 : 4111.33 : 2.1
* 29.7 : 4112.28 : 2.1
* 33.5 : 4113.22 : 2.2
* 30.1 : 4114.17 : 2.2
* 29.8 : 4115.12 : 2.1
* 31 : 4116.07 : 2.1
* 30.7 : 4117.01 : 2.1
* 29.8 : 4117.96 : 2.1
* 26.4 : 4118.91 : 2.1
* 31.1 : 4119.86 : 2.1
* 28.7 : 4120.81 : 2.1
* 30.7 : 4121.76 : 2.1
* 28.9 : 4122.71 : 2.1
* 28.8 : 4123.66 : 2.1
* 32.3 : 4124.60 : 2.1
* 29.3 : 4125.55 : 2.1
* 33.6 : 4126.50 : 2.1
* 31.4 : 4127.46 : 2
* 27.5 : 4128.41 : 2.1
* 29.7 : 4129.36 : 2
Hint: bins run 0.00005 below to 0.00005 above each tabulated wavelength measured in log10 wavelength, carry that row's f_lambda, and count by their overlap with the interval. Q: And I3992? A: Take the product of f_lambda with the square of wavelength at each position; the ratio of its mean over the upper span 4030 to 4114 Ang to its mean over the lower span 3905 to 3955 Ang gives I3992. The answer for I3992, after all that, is 1.22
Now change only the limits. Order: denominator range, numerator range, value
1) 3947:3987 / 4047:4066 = 1.18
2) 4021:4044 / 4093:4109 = 0.93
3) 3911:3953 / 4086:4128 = 1.25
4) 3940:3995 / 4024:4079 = 1.14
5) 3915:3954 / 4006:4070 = 1.25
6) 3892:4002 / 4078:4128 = 1.19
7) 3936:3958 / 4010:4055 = 1.09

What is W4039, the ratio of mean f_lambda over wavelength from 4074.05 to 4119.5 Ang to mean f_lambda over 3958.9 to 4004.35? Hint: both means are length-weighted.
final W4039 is 1.11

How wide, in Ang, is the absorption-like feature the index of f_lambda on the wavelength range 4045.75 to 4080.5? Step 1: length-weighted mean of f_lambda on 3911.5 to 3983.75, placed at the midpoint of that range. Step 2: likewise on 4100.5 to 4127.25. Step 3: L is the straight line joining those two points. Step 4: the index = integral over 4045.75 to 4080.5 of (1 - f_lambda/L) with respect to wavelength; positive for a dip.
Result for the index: -2.7 Ang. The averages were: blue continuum 25.6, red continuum 28.8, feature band 30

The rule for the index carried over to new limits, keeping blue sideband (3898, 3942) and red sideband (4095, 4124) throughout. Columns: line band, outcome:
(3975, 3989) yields -1.45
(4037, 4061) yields -2.56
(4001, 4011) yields -1.55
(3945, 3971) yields -0.14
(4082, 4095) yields -1.17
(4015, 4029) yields -1.61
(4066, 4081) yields -1.05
